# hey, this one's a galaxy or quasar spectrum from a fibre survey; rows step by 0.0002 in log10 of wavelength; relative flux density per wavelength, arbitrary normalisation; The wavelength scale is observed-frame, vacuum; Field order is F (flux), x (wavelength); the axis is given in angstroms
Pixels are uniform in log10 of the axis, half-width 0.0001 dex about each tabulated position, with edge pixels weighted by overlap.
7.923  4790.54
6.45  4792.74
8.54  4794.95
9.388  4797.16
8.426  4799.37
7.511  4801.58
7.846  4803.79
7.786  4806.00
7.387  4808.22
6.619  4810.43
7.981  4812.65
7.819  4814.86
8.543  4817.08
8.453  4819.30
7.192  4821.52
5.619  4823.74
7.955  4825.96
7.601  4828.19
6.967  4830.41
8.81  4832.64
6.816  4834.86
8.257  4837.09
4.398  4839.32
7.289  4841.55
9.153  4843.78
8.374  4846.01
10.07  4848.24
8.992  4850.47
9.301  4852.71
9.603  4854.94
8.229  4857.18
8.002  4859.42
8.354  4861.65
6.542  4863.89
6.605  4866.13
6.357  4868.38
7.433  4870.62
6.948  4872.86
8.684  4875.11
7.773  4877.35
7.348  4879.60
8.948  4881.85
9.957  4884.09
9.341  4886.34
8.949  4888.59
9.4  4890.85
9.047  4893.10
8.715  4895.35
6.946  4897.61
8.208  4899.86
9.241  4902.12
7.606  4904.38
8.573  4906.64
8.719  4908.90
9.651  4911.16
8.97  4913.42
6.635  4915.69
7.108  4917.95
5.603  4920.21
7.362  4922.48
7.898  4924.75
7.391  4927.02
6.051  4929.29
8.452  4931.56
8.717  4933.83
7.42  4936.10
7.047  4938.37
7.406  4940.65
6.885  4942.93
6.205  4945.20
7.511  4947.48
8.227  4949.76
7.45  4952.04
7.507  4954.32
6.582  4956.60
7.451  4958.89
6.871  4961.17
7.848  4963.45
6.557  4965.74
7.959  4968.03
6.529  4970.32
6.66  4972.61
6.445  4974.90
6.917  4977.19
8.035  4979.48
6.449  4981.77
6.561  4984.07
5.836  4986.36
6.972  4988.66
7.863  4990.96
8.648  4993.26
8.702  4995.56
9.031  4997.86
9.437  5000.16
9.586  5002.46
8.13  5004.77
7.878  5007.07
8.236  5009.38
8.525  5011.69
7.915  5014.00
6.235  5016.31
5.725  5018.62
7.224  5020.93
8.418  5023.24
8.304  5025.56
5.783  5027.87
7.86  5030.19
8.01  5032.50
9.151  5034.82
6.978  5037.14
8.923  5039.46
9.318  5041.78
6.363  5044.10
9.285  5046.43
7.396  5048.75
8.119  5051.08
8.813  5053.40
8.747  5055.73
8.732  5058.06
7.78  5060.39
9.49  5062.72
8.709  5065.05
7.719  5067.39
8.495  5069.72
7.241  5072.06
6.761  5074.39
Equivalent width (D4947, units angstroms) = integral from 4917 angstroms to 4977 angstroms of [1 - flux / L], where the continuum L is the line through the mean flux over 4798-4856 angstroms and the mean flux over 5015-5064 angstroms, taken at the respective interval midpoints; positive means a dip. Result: 5.5 angstroms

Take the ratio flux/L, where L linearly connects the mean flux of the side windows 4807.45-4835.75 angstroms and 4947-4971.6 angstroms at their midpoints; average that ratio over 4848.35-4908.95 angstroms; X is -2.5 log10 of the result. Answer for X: -0.12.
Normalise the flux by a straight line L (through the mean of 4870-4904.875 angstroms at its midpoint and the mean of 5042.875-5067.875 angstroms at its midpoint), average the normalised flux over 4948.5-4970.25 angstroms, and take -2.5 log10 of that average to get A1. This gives 0.14 mag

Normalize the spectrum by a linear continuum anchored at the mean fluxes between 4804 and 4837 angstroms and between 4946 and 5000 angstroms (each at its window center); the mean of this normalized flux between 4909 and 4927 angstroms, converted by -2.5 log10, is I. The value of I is -0.03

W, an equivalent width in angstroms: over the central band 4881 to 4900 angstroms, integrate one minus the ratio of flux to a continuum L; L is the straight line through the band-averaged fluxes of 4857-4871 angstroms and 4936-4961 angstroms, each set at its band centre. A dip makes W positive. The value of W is -4.2 angstroms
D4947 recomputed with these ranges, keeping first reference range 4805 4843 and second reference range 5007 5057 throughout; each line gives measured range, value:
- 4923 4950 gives 0.9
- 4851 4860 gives -1.7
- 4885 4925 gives -3.5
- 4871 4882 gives -0.4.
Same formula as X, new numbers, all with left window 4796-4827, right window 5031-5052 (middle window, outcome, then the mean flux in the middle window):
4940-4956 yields 0.10 mag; 7.29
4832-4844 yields 0.08 mag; 7.27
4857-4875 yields 0.07 mag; 7.34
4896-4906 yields -0.02 mag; 8.06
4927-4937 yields 0.05 mag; 7.64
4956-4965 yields 0.12 mag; 7.2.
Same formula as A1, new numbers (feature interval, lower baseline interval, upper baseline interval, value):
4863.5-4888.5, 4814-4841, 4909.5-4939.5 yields -0.06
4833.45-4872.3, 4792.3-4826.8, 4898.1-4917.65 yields 0.02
